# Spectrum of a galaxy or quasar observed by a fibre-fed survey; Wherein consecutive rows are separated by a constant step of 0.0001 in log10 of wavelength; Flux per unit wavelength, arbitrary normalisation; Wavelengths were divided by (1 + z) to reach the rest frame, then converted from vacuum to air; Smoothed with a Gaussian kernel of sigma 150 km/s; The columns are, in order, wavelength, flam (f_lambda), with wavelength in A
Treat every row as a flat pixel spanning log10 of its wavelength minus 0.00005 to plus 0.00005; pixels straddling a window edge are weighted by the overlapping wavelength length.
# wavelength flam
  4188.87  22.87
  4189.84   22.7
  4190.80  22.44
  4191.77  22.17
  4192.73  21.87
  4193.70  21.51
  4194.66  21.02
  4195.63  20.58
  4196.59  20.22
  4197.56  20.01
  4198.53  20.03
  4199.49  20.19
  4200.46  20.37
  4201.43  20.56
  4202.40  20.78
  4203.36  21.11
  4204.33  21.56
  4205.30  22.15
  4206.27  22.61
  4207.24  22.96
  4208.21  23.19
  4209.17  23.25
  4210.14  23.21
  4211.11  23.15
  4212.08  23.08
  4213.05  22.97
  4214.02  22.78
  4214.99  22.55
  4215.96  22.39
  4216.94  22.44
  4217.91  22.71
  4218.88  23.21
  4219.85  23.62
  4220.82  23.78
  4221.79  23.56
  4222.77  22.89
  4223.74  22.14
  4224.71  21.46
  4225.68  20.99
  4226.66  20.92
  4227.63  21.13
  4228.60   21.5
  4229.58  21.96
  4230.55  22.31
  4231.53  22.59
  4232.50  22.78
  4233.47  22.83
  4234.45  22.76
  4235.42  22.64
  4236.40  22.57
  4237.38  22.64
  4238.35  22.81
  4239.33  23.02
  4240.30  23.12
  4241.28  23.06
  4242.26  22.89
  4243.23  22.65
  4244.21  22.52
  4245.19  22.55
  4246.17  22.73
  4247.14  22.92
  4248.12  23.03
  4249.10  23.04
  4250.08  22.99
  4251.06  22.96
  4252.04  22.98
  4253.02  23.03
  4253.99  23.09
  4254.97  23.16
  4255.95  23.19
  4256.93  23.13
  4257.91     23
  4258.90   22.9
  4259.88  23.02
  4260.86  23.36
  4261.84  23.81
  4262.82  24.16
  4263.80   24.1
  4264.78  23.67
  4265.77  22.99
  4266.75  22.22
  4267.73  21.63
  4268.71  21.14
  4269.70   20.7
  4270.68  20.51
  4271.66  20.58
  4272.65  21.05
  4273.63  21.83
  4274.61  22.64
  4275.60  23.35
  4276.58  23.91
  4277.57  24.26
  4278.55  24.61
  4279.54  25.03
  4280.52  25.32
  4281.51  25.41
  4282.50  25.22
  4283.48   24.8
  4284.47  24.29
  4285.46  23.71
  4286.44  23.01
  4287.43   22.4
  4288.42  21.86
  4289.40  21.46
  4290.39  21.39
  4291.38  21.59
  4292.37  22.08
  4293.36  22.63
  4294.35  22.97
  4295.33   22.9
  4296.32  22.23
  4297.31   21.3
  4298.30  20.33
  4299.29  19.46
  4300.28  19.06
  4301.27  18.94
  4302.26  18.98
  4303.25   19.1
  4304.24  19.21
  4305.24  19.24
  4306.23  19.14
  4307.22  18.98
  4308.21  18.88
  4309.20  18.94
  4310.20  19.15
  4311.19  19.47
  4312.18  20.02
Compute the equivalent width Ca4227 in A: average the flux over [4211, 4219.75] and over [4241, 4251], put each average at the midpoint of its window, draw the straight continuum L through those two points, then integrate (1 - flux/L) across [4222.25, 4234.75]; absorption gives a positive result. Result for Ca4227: 0.4 A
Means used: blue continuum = 22.8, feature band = 22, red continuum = 22.8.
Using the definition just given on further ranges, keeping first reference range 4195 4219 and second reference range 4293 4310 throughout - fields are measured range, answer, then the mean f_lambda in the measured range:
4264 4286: -2.73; 23.1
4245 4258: -1.20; 23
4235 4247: -0.86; 22.8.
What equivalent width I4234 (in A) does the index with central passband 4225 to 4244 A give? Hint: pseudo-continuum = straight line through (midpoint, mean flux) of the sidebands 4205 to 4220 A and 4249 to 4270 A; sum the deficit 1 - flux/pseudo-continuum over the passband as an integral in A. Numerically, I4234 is 0.4 A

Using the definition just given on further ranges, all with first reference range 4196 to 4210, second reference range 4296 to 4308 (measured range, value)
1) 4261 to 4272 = -1.15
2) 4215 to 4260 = -4.14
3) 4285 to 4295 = -1.26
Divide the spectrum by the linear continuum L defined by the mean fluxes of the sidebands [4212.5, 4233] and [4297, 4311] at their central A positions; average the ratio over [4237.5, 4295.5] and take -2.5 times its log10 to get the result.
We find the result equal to -0.11 mag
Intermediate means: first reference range 22.4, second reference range 19.3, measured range 23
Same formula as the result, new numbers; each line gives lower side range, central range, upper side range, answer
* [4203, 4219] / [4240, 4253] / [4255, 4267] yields 0.012 mag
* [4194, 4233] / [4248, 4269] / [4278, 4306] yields -0.048 mag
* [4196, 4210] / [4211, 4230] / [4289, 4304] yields -0.056 mag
